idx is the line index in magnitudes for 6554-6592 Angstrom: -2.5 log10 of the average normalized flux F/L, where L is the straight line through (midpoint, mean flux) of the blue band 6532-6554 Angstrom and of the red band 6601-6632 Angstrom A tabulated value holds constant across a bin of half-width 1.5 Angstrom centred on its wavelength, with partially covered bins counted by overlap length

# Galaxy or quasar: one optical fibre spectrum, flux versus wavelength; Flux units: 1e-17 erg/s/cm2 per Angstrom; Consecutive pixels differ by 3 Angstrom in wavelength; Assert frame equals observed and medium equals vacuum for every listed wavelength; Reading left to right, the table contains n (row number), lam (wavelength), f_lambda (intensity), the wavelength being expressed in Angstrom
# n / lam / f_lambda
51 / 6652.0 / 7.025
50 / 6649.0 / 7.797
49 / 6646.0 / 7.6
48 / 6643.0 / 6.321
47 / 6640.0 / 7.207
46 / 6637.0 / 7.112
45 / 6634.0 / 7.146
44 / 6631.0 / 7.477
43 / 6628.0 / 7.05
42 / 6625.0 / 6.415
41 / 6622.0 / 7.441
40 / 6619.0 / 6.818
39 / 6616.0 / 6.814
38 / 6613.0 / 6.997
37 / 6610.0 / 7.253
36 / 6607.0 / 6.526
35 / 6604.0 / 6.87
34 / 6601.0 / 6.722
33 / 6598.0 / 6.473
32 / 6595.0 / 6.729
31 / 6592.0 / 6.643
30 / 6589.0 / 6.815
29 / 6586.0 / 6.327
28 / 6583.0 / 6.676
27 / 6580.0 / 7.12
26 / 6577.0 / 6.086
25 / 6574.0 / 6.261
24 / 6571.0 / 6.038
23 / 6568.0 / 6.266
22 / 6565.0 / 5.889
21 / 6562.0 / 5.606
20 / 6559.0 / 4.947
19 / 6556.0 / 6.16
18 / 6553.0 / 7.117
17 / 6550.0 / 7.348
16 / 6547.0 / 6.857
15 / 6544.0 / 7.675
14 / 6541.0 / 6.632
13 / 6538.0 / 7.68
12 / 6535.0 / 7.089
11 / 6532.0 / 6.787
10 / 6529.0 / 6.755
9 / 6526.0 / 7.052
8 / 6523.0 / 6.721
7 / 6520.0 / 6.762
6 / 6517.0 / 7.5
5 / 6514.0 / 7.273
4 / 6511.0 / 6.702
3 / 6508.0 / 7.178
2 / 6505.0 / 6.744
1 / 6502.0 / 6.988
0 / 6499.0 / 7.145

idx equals 0.14 mag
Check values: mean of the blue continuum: 7.17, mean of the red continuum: 6.95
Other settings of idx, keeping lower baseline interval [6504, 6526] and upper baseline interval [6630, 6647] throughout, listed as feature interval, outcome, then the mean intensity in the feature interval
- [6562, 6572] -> 0.18 mag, 6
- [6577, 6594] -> 0.06 mag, 6.66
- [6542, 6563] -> 0.08 mag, 6.55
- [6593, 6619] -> 0.05 mag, 6.8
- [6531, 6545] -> -0.02 mag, 7.17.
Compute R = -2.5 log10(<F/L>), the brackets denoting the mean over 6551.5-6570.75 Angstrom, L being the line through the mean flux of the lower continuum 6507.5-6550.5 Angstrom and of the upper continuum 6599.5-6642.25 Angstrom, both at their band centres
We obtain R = 0.172 mag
